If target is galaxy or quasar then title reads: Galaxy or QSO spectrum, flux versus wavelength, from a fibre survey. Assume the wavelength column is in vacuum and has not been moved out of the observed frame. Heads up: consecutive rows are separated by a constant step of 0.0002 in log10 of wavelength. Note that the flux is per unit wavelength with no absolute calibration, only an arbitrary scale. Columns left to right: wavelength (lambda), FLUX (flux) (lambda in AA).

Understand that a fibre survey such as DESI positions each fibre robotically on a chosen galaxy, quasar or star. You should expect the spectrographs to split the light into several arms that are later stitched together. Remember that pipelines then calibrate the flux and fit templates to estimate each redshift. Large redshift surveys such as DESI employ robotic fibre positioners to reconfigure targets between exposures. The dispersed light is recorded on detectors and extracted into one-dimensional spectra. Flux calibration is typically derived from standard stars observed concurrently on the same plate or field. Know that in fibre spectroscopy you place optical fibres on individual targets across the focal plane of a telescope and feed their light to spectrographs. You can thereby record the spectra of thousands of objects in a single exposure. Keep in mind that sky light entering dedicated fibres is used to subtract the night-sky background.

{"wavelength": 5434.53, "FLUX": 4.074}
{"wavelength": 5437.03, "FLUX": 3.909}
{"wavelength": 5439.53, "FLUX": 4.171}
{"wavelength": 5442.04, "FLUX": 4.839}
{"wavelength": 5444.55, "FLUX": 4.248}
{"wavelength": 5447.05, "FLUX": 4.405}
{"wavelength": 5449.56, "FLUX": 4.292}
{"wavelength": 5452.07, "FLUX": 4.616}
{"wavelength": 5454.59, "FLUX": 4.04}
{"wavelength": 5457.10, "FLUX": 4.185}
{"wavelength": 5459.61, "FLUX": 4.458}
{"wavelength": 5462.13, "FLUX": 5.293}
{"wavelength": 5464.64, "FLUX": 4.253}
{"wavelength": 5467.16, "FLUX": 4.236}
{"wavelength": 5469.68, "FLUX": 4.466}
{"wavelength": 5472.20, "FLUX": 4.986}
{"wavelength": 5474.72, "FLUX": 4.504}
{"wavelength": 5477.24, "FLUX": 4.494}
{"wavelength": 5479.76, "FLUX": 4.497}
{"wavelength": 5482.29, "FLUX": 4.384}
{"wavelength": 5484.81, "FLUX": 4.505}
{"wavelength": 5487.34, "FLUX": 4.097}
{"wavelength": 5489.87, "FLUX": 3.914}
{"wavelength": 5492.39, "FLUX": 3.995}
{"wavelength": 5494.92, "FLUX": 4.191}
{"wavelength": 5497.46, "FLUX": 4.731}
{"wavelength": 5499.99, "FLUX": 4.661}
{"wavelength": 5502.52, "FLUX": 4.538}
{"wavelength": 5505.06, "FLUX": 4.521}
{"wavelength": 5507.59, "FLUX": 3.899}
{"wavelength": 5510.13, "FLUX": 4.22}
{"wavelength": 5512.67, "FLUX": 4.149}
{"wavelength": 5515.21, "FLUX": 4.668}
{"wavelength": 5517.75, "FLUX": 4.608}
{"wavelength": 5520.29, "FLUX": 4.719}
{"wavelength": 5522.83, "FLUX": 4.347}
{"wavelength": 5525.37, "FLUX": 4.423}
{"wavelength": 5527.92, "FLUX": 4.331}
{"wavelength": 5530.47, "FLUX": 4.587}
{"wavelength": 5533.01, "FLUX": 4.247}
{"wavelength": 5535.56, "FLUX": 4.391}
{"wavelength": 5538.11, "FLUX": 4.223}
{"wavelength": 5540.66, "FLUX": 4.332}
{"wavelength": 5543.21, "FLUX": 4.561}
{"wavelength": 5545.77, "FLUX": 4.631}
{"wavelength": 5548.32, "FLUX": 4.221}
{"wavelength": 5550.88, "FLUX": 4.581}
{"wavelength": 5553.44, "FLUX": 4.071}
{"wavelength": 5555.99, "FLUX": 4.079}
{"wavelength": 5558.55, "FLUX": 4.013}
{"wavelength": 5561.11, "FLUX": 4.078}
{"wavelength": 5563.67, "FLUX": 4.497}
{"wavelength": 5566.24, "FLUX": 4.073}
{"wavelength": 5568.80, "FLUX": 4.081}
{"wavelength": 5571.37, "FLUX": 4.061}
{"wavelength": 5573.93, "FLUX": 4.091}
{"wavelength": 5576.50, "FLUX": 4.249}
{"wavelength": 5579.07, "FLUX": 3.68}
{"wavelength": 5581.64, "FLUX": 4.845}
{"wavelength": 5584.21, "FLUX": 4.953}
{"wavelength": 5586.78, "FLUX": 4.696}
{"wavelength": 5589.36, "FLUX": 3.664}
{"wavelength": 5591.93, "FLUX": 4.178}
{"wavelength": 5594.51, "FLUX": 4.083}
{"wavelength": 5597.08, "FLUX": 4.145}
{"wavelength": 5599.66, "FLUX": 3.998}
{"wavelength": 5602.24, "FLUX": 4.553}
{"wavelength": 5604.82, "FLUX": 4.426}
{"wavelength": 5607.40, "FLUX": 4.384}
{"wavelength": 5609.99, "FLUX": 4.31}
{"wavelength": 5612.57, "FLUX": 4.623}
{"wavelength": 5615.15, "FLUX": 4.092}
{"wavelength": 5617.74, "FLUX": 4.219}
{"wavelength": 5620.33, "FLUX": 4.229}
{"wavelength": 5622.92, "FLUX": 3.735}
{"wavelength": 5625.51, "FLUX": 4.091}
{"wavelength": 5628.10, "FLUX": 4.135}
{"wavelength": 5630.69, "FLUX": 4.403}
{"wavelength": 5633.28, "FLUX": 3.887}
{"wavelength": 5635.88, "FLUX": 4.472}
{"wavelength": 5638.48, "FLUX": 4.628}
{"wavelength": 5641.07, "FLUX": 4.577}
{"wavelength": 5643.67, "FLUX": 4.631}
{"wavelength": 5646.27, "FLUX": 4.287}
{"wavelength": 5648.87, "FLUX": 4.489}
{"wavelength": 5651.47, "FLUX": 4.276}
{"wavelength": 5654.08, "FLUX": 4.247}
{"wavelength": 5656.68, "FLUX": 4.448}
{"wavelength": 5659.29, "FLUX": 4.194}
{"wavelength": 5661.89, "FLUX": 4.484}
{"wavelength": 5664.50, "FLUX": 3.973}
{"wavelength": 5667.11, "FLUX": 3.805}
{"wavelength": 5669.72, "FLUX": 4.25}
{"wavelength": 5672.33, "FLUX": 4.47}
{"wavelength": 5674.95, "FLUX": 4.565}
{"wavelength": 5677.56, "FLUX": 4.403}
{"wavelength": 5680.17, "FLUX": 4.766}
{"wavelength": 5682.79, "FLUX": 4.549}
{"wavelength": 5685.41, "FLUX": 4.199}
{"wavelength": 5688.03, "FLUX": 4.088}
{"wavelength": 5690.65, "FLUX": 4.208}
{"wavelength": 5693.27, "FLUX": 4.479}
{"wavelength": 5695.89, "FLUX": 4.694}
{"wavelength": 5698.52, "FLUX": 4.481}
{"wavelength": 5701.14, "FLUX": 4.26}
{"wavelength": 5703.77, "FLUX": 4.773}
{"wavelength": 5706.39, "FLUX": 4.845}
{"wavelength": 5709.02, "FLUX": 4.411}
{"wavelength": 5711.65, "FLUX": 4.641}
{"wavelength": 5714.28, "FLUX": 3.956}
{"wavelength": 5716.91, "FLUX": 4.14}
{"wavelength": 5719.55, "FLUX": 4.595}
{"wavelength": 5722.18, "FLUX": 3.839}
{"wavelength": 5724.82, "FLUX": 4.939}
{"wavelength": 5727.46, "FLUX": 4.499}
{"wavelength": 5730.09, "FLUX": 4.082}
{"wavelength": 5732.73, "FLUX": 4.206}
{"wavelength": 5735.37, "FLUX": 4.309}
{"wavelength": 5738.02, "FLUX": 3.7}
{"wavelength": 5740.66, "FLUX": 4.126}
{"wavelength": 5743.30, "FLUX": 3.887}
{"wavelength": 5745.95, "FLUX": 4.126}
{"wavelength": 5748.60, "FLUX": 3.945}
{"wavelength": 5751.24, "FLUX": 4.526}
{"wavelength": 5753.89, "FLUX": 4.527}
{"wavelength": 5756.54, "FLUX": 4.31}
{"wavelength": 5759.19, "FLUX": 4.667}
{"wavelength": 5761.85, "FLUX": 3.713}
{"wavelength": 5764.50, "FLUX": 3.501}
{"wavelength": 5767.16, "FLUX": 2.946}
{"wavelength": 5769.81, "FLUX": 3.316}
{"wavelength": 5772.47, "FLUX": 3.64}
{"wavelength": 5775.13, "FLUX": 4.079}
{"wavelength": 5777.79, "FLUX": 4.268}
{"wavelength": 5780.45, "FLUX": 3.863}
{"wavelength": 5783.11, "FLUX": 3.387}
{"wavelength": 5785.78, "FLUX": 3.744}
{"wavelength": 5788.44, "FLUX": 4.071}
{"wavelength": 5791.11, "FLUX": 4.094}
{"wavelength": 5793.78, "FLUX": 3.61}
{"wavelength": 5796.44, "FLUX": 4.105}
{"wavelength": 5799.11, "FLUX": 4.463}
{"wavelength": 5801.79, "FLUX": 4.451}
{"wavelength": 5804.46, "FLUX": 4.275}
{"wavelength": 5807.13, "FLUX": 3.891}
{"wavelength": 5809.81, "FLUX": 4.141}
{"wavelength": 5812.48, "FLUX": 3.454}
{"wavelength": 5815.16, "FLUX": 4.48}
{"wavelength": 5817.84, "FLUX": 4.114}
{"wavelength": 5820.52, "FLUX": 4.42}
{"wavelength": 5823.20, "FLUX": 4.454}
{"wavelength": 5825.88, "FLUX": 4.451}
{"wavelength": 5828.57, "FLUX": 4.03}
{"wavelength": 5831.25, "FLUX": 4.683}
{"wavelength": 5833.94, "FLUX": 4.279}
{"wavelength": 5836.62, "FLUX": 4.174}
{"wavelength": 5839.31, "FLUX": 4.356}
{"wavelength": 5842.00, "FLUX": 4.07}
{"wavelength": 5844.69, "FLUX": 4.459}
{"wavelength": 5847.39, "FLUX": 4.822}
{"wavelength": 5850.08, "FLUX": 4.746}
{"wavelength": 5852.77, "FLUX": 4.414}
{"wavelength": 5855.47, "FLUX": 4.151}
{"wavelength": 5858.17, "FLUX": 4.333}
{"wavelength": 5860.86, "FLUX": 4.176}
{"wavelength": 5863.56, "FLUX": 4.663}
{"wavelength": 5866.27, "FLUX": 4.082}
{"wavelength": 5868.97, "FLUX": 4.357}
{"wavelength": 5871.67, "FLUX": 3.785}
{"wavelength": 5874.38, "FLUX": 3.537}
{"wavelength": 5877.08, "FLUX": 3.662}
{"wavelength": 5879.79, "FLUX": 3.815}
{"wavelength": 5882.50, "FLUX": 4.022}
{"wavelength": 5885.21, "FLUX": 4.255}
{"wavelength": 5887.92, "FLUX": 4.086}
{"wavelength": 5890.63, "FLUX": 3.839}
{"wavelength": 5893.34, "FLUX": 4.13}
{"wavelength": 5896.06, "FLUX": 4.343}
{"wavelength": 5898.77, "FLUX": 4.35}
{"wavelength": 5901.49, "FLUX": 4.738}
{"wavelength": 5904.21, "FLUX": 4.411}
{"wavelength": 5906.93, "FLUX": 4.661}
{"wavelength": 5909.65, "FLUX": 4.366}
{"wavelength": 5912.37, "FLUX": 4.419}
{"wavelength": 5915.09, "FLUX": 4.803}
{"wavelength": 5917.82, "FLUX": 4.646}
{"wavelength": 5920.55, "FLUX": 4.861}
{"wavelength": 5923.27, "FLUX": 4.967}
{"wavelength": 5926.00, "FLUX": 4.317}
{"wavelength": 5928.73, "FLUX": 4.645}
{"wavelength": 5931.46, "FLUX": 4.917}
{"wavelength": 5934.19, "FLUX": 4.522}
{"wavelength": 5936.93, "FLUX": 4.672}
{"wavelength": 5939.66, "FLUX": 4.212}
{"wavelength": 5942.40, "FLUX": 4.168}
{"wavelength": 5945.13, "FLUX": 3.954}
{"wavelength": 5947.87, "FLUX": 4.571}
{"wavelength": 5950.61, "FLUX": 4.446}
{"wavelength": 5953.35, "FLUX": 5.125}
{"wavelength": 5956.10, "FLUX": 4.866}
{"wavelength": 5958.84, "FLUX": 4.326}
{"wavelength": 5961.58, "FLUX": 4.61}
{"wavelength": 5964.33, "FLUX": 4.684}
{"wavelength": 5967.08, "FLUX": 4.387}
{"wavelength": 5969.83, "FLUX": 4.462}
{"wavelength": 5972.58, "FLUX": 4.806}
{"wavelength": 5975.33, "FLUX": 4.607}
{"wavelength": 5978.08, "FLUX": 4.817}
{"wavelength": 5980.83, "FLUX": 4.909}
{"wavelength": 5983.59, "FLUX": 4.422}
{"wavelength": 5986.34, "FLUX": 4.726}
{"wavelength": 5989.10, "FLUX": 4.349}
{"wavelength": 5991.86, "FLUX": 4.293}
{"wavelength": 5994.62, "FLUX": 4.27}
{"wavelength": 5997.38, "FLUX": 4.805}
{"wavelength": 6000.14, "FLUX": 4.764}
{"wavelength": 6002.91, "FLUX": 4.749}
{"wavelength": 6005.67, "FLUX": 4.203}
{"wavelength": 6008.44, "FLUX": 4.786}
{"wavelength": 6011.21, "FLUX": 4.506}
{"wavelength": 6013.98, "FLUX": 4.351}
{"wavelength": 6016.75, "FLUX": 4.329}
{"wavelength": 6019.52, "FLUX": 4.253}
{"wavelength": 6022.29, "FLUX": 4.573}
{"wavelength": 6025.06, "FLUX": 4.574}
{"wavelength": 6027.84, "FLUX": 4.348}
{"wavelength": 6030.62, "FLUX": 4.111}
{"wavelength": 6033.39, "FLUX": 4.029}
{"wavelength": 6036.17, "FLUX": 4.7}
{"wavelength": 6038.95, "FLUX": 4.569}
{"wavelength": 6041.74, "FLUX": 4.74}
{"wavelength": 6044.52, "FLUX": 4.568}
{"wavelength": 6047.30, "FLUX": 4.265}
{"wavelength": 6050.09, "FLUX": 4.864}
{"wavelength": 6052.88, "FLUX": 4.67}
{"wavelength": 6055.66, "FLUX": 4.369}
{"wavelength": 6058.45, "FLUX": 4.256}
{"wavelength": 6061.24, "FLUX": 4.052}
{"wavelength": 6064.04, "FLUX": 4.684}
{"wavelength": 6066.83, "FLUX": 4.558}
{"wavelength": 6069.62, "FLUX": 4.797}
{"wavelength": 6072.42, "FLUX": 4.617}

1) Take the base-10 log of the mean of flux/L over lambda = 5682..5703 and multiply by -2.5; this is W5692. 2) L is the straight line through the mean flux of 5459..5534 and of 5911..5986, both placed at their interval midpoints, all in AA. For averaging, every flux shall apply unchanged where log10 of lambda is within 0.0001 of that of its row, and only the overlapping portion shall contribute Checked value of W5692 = 0.03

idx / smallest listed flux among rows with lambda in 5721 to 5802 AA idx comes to 2.946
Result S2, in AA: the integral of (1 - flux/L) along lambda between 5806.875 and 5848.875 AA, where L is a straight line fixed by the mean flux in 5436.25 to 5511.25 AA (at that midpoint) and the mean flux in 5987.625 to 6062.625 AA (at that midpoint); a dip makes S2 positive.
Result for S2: 1.5 AA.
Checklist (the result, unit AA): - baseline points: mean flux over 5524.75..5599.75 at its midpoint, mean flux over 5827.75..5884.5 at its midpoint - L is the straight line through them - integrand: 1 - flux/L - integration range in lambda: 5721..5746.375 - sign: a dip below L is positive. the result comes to 0.4 AA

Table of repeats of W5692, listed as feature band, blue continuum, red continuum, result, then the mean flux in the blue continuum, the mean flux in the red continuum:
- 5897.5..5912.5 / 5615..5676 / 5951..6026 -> 0.001 mag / 4.28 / 4.57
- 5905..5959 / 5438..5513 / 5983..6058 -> -0.025 mag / 4.39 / 4.49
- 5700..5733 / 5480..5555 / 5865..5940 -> -0.013 mag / 4.37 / 4.34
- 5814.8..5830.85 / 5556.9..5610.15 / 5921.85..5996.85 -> 0.026 mag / 4.24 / 4.56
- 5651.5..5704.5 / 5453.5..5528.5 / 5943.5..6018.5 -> 0.027 mag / 4.41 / 4.56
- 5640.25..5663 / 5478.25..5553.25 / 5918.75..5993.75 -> 0.010 mag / 4.38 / 4.58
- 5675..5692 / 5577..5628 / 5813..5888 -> -0.034 mag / 4.25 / 4.24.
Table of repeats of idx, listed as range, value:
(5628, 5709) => 3.805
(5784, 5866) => 3.454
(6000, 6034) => 4.029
